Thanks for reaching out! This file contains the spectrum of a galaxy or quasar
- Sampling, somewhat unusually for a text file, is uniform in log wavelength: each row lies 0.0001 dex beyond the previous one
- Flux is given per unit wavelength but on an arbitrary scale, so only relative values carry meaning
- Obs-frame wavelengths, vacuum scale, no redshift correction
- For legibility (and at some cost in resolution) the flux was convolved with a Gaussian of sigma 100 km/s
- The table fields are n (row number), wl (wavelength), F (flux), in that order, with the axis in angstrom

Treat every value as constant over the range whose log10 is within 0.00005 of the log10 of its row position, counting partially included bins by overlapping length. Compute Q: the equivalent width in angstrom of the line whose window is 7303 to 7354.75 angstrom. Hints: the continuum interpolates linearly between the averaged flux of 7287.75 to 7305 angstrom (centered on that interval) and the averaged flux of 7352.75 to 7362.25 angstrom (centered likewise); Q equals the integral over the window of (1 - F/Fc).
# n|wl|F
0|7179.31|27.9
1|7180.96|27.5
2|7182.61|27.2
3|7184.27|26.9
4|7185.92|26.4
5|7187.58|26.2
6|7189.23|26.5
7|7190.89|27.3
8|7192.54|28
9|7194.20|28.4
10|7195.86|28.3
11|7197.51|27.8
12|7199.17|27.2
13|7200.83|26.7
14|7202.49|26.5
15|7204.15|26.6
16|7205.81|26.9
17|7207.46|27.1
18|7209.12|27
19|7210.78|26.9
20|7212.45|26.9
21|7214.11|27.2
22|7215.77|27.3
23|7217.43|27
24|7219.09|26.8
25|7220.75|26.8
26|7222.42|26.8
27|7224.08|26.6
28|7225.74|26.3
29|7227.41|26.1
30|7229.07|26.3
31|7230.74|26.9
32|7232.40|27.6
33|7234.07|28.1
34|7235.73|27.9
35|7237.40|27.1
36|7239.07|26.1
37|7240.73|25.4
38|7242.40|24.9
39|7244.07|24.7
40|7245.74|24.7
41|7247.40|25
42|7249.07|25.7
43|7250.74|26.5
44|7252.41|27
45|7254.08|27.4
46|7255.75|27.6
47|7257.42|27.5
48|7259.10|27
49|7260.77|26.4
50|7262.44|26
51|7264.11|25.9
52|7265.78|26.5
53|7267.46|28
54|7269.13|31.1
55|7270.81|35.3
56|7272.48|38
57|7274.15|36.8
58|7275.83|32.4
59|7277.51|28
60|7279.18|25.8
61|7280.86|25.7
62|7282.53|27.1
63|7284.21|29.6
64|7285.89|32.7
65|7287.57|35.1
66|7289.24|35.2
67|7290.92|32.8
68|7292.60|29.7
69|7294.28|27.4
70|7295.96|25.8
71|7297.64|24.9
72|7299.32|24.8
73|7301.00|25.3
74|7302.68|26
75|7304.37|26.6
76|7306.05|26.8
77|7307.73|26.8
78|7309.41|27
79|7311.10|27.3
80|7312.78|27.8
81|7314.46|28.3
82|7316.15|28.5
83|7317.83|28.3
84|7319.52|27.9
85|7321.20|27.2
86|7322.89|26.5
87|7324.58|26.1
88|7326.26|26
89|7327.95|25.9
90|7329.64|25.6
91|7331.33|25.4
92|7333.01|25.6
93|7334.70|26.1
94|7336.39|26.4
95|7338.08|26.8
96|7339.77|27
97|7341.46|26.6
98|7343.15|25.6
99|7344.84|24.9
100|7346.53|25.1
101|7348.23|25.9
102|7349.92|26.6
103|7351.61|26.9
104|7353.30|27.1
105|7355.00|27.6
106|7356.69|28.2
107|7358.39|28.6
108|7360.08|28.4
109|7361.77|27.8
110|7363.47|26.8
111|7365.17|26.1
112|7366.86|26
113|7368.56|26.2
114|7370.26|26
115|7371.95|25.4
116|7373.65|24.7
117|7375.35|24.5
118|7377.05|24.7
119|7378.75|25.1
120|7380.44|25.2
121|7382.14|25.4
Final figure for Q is 2.6 angstrom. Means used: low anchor 28.1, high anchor 28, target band 26.6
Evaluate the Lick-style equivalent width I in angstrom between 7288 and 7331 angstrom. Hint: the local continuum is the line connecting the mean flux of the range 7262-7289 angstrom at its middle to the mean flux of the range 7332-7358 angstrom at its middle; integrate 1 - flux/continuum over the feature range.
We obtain 1.61 angstrom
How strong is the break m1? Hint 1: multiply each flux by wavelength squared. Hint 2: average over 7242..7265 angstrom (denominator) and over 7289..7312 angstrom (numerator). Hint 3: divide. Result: 1.1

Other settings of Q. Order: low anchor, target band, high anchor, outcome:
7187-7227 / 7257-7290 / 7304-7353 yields -4.0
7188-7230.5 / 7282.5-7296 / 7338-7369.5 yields -2.1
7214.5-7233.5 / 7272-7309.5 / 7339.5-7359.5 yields -3.3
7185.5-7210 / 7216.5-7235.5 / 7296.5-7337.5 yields 0.1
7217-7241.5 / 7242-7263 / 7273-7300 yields 1.3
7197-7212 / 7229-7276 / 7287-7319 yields -0.7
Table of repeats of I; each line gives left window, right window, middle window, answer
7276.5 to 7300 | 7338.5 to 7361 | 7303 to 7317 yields 0.43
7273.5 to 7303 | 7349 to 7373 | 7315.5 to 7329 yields 0.55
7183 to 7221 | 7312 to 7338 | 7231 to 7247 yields 0.43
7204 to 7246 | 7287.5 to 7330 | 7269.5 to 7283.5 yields -2.02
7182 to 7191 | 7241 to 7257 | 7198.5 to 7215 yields -0.28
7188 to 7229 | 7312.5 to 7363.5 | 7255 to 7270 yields -0.23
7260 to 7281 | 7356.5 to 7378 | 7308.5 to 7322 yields 0.21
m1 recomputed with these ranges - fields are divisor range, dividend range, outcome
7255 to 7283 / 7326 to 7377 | 0.92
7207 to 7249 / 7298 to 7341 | 1.03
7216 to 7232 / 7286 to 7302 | 1.11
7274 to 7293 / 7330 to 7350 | 0.86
